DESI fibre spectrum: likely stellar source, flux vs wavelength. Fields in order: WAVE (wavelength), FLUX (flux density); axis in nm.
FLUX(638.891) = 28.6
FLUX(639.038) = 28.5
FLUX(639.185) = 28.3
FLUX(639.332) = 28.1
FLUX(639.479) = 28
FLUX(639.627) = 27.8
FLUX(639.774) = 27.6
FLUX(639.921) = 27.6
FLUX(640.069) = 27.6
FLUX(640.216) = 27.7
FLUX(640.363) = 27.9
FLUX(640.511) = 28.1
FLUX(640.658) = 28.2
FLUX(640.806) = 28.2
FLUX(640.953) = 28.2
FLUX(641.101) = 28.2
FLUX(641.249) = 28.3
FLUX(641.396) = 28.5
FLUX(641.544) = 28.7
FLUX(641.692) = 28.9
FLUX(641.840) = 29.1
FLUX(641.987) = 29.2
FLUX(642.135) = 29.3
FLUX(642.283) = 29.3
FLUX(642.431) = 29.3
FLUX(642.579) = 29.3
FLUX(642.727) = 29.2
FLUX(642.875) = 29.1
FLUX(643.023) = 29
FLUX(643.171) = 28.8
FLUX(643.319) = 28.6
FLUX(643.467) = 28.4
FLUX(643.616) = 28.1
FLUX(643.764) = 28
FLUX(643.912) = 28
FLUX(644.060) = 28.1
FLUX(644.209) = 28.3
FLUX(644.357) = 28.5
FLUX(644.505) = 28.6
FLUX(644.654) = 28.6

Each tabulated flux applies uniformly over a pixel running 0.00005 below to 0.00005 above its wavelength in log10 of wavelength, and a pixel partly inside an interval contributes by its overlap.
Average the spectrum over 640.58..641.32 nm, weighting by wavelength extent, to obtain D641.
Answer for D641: 28.2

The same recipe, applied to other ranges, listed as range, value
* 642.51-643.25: 29.1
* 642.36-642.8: 29.3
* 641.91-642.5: 29.3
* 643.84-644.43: 28.2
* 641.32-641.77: 28.7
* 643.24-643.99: 28.2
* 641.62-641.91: 29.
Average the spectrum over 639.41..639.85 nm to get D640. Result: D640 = 27.8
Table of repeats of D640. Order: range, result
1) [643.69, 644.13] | 28.1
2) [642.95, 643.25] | 28.9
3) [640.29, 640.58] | 27.9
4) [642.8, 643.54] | 28.8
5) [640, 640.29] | 27.7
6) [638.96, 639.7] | 28.1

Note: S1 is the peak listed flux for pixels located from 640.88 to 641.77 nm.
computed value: 28.9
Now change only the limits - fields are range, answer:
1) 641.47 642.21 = 29.3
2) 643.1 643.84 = 28.8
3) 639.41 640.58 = 28.1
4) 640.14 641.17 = 28.2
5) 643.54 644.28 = 28.3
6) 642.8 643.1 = 29.1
